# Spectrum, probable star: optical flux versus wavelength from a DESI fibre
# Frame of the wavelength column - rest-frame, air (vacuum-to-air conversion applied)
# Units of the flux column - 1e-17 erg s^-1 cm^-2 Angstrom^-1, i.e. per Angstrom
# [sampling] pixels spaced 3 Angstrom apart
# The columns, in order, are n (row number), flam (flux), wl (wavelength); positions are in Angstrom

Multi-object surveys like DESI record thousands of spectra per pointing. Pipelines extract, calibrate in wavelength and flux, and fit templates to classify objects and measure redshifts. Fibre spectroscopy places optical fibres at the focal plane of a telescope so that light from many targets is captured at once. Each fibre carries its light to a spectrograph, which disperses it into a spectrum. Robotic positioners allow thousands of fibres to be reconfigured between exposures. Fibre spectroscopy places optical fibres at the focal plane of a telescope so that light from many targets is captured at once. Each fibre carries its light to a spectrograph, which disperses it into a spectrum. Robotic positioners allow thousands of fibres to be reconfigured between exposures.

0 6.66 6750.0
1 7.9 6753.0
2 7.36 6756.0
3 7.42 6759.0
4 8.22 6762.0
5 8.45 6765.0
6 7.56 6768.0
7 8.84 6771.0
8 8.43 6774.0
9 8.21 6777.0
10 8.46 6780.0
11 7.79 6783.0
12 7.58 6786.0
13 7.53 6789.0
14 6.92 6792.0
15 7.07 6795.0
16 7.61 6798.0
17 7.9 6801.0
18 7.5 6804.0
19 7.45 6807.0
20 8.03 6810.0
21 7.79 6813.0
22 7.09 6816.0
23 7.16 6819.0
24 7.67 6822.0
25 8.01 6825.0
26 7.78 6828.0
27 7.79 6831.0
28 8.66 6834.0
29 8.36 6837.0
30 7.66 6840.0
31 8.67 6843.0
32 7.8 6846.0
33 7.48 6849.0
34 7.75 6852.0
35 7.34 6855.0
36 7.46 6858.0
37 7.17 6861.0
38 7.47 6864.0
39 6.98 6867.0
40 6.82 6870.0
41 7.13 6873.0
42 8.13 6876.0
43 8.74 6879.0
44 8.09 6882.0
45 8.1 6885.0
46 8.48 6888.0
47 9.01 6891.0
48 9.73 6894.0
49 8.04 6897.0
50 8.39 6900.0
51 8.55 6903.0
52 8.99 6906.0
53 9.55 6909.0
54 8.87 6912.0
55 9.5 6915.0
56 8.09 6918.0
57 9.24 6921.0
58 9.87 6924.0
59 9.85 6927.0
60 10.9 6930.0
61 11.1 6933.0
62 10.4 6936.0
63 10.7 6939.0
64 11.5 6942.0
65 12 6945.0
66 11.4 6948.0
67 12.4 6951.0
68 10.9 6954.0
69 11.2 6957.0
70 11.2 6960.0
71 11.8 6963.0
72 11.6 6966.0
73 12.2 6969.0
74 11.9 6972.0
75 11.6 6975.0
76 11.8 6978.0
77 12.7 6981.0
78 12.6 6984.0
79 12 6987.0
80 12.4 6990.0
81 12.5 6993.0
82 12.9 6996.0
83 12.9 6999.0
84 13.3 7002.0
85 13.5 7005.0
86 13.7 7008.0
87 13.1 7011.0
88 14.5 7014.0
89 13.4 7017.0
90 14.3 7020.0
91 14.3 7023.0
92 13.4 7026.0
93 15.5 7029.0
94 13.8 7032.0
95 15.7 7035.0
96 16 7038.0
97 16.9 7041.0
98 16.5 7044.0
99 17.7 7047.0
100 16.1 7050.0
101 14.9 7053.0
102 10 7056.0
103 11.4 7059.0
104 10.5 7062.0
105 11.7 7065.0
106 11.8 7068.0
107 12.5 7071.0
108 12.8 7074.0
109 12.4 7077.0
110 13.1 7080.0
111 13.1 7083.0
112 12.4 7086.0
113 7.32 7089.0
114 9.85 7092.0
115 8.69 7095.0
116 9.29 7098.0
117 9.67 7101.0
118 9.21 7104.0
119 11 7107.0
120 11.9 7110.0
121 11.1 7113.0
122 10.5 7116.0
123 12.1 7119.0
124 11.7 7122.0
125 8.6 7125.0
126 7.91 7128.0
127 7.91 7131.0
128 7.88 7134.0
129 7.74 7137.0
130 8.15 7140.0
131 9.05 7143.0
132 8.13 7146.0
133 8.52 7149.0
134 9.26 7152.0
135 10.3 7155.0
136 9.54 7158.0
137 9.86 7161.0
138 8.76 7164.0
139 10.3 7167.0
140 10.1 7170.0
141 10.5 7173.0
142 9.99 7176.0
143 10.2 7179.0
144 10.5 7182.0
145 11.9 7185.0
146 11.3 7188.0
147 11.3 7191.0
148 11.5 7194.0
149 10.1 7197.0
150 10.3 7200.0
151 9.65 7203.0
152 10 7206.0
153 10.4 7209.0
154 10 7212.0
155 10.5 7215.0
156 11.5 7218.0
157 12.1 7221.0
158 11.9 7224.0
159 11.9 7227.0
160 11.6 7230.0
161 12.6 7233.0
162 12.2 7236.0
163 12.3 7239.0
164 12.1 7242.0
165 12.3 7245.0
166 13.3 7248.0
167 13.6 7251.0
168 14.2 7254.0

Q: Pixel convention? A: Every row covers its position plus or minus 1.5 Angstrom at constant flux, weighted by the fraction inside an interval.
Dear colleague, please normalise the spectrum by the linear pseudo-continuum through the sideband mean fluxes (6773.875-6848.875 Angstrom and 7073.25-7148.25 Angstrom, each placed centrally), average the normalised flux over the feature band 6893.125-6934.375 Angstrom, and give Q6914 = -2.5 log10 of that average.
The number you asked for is -0.094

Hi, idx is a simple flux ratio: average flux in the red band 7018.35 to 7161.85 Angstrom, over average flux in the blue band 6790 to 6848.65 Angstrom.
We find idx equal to 1.49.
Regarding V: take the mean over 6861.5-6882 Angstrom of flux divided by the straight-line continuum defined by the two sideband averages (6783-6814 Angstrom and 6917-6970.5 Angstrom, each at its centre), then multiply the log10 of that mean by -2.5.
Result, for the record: 0.22 mag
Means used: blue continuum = 7.55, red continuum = 10.9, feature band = 7.57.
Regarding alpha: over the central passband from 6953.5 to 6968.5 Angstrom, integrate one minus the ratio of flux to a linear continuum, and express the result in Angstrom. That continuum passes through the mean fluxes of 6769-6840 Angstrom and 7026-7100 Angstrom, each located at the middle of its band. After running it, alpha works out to -0.7 Angstrom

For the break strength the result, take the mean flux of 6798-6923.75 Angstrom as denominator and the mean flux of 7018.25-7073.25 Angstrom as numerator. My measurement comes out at 1.7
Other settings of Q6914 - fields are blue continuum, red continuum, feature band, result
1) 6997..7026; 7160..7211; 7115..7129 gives 0.135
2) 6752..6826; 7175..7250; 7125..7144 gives 0.293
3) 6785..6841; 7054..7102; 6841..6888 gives 0.085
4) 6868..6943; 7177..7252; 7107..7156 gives 0.139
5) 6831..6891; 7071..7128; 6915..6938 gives -0.148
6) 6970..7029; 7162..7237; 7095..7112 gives 0.176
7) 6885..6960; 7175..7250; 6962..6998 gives -0.193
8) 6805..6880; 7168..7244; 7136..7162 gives 0.177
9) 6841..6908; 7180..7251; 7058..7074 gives -0.179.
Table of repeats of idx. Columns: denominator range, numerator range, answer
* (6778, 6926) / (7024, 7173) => 1.40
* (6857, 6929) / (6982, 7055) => 1.68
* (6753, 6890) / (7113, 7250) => 1.34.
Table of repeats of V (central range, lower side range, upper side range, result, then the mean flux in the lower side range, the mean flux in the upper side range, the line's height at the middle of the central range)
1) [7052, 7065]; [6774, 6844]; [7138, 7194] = -0.243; 7.78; 9.89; 9.26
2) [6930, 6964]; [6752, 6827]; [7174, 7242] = -0.245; 7.76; 11.1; 9.01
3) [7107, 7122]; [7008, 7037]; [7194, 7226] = 0.101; 14.2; 10.7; 12.5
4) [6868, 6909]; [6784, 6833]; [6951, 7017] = 0.173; 7.57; 12.4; 9.78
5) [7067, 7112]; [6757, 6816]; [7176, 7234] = -0.093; 7.81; 11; 10.1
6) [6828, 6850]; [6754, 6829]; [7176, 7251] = 0.014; 7.75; 11.3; 8.16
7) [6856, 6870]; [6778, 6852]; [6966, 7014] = 0.248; 7.74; 12.6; 9.08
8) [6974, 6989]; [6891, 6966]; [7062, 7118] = -0.165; 10.2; 11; 10.5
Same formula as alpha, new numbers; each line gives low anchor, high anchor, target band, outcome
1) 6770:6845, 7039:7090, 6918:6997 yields -3.59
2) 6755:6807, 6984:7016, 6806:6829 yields 2.81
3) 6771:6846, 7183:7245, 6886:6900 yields -0.34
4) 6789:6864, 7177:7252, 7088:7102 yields 1.69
